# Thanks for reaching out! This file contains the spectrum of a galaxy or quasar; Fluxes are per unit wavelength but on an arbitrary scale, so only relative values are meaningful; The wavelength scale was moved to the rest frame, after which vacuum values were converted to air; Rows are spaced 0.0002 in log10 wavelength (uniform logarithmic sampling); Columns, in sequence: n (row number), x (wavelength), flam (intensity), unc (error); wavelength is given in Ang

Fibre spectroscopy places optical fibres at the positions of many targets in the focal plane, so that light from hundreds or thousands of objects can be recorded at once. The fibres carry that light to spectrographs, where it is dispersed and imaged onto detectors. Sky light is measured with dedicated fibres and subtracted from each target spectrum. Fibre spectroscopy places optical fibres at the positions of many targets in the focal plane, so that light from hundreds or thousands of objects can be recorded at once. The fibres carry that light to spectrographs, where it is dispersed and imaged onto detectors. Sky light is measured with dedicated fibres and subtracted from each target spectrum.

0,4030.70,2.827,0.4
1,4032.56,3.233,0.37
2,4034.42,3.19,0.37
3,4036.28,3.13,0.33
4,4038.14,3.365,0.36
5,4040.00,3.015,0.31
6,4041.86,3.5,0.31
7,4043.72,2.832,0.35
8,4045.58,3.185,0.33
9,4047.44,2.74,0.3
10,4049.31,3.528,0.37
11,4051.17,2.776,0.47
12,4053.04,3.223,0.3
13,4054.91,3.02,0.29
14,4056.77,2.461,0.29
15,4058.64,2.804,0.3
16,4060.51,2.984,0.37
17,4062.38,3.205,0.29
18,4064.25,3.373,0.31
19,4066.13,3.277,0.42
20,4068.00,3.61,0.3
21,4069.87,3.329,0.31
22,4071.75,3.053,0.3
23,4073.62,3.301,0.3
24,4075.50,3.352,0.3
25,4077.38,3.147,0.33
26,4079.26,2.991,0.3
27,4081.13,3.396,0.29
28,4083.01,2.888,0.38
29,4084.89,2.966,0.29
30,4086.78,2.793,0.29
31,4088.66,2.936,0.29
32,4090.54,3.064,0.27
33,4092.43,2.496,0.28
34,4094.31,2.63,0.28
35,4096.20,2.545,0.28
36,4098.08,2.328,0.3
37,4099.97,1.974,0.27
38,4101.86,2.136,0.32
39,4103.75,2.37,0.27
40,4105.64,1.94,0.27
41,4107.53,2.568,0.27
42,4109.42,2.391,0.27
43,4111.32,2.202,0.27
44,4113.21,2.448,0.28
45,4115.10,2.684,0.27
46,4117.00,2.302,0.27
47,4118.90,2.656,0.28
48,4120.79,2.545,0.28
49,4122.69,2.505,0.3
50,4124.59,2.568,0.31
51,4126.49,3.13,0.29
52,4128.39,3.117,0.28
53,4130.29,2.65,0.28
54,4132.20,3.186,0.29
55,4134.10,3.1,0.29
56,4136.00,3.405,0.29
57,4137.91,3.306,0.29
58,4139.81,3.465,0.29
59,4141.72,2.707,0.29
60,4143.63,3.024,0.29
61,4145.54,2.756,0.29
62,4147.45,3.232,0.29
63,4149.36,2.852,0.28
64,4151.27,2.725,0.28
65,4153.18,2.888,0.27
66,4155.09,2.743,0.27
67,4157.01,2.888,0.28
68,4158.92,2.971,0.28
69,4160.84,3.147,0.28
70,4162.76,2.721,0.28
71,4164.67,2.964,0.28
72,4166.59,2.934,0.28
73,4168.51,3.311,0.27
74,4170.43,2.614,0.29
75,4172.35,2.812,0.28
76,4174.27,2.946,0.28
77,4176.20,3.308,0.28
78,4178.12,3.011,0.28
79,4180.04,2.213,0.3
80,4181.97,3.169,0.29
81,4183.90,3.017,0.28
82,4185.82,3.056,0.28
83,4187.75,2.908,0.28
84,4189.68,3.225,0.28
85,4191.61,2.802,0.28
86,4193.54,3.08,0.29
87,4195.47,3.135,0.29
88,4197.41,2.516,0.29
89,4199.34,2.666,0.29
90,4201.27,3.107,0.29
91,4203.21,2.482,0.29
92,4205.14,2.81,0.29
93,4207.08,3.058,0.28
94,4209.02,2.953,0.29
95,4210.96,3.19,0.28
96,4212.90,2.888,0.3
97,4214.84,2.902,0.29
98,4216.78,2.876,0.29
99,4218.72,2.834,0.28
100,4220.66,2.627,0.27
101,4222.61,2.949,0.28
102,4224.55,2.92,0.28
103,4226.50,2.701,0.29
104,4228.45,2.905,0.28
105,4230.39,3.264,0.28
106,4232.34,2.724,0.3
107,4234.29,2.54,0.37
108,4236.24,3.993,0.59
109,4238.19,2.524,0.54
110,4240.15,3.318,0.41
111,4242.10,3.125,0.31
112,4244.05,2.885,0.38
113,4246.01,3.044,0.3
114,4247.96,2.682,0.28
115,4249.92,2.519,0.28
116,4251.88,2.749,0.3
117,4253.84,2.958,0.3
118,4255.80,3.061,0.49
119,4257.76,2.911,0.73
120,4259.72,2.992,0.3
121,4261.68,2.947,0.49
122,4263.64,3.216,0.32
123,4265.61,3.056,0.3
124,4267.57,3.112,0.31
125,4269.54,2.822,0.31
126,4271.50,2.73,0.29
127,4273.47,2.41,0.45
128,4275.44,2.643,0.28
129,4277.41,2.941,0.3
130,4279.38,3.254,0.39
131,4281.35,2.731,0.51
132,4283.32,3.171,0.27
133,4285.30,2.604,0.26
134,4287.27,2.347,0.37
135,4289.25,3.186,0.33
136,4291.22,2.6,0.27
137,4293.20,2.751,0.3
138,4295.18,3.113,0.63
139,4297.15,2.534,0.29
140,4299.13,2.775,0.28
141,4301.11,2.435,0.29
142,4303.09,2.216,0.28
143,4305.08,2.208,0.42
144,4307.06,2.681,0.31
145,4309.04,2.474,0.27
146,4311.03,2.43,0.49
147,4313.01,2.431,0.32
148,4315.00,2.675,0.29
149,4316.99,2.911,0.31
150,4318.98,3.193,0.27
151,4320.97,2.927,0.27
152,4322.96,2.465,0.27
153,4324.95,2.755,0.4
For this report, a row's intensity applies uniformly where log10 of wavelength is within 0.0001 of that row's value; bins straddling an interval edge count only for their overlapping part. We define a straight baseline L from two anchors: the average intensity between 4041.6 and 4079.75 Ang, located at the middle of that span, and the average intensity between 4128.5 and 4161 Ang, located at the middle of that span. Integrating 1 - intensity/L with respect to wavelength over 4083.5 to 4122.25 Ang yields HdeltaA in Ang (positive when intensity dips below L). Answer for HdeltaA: 7.1 Ang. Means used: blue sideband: 3.12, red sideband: 3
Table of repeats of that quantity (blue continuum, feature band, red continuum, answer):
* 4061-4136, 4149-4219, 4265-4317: -3.8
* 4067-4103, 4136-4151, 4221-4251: -0.8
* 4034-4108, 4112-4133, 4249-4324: 1.4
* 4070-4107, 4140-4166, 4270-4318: -1.7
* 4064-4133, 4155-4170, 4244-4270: -0.7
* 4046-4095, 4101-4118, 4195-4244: 3.8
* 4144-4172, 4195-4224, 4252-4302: 0.2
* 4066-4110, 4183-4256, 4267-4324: -4.6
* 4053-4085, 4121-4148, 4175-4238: 0.4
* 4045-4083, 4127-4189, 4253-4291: 1.0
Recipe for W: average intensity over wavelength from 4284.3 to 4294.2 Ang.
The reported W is 2.7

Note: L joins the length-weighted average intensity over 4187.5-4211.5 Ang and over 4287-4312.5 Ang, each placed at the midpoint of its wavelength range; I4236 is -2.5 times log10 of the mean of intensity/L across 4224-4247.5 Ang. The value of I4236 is -0.072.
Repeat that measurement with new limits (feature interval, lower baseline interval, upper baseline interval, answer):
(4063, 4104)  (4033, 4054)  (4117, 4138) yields 0.037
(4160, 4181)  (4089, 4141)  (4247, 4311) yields -0.081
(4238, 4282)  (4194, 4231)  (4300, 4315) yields -0.097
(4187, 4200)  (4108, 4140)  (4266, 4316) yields -0.062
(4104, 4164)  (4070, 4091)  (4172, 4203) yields 0.078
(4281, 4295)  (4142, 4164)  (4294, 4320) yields -0.053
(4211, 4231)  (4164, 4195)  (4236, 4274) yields 0.020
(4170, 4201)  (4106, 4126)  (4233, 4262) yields -0.071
